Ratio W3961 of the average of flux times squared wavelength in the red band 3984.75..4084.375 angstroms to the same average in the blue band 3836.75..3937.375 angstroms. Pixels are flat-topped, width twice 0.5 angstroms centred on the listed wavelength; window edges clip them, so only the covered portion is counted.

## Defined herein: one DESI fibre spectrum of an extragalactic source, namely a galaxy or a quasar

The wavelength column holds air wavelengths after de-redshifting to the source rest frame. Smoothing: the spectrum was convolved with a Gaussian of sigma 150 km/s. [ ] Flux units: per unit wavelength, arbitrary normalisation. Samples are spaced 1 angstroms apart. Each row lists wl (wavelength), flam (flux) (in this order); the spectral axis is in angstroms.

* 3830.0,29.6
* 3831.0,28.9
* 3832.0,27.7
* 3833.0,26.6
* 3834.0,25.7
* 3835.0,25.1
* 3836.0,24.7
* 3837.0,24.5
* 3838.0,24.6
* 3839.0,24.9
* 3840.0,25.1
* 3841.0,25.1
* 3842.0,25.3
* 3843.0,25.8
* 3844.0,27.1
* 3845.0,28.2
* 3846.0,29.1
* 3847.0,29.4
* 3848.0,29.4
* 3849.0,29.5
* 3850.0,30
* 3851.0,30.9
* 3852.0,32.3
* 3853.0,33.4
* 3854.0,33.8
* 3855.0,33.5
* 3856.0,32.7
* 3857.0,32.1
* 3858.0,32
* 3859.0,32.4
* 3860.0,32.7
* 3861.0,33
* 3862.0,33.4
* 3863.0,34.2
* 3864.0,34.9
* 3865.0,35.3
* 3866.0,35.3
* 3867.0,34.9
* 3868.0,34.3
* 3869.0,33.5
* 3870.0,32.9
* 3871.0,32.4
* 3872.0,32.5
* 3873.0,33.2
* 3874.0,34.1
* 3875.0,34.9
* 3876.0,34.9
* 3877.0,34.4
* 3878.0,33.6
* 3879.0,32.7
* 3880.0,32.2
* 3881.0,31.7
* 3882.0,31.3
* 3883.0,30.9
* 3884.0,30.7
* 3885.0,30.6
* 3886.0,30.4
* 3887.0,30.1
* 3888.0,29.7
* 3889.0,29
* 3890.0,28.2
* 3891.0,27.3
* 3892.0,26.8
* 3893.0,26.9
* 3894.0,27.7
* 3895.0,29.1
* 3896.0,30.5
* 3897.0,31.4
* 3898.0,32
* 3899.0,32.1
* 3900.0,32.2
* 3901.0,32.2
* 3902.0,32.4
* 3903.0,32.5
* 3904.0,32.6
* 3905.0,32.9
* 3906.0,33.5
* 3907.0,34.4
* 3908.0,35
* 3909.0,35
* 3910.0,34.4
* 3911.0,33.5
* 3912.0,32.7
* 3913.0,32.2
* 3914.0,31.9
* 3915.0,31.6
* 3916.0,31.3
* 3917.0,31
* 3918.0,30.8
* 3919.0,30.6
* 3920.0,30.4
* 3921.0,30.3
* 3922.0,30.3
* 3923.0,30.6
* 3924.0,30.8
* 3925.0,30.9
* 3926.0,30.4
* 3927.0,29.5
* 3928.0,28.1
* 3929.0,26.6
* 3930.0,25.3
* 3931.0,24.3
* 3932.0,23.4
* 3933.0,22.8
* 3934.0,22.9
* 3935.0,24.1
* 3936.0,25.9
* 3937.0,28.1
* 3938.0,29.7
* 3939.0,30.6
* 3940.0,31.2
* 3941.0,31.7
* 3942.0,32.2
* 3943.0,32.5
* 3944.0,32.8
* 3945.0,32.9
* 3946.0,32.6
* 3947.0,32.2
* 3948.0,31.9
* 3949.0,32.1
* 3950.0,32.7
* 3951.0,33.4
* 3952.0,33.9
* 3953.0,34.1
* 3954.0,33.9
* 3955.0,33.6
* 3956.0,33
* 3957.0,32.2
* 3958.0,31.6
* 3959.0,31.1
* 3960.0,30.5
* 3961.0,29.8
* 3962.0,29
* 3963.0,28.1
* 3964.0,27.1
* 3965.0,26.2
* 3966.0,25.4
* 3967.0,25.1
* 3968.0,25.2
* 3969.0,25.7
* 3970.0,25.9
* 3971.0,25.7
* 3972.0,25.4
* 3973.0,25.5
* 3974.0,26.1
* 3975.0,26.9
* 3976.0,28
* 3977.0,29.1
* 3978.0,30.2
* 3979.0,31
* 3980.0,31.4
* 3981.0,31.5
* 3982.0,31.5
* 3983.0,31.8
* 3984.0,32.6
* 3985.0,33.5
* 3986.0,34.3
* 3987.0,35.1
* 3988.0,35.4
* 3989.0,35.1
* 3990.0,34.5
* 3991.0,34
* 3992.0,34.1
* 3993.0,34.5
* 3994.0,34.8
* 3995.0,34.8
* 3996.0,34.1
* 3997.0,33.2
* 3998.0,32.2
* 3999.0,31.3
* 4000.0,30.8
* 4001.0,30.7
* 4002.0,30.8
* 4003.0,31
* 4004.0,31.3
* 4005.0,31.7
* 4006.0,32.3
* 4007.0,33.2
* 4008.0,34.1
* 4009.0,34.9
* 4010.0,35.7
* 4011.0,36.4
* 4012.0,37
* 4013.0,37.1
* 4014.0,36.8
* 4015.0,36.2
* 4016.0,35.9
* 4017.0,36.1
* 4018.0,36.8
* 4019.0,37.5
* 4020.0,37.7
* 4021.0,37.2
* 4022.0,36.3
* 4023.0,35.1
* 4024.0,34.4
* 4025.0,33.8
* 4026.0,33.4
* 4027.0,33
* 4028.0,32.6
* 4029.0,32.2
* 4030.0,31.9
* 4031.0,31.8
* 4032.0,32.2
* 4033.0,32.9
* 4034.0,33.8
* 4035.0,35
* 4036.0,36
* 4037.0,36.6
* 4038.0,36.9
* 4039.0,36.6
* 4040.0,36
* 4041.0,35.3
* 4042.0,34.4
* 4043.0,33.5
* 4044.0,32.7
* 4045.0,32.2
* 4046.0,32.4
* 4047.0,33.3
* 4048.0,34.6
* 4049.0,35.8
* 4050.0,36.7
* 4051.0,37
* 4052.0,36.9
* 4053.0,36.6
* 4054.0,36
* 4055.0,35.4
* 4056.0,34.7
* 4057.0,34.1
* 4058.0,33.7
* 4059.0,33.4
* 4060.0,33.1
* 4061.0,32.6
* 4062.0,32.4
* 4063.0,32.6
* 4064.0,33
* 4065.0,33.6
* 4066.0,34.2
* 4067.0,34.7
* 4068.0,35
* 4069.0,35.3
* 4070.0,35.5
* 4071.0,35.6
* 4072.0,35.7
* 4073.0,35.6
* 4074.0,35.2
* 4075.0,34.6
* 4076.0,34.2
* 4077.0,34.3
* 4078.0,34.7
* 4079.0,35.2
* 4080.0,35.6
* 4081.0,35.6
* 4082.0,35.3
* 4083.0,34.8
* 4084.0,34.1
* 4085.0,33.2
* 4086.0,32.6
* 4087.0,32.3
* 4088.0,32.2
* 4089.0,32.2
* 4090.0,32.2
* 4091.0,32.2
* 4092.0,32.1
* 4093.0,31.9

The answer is 1.2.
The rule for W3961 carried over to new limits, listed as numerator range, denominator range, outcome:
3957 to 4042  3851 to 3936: 1.10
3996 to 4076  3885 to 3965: 1.19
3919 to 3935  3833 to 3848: 1.11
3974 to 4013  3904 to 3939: 1.14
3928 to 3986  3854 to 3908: 0.95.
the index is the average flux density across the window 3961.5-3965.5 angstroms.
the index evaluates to 27.6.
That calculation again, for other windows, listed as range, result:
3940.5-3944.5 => 32.3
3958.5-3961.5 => 30.5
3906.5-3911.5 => 34.5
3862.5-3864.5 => 34.5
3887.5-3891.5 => 28.6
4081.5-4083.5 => 35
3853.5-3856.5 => 33.3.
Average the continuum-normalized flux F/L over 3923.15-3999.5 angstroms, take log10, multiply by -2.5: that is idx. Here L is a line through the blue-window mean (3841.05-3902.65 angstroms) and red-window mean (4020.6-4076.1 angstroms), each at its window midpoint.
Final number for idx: 0.09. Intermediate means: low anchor 31.4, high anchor 34.4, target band 30.3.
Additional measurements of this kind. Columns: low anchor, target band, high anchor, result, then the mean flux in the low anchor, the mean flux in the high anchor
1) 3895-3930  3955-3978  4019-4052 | 0.173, 31.5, 34.6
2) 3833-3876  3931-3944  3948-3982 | 0.067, 30.7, 29.5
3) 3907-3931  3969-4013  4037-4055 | 0.048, 30.9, 35.2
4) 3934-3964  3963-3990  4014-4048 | 0.105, 31.1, 34.6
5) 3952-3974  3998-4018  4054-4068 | -0.093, 28.8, 33.8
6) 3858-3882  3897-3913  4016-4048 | 0.022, 33.5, 34.5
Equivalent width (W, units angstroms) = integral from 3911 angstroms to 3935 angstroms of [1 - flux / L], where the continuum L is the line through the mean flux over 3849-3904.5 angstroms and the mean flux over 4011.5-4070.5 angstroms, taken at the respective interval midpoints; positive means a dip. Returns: 2.7 angstroms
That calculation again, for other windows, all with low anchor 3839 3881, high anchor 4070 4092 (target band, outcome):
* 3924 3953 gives 2.73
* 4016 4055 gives -1.37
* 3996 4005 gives 0.46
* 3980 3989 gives -0.03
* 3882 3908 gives 1.15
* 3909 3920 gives 0.10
